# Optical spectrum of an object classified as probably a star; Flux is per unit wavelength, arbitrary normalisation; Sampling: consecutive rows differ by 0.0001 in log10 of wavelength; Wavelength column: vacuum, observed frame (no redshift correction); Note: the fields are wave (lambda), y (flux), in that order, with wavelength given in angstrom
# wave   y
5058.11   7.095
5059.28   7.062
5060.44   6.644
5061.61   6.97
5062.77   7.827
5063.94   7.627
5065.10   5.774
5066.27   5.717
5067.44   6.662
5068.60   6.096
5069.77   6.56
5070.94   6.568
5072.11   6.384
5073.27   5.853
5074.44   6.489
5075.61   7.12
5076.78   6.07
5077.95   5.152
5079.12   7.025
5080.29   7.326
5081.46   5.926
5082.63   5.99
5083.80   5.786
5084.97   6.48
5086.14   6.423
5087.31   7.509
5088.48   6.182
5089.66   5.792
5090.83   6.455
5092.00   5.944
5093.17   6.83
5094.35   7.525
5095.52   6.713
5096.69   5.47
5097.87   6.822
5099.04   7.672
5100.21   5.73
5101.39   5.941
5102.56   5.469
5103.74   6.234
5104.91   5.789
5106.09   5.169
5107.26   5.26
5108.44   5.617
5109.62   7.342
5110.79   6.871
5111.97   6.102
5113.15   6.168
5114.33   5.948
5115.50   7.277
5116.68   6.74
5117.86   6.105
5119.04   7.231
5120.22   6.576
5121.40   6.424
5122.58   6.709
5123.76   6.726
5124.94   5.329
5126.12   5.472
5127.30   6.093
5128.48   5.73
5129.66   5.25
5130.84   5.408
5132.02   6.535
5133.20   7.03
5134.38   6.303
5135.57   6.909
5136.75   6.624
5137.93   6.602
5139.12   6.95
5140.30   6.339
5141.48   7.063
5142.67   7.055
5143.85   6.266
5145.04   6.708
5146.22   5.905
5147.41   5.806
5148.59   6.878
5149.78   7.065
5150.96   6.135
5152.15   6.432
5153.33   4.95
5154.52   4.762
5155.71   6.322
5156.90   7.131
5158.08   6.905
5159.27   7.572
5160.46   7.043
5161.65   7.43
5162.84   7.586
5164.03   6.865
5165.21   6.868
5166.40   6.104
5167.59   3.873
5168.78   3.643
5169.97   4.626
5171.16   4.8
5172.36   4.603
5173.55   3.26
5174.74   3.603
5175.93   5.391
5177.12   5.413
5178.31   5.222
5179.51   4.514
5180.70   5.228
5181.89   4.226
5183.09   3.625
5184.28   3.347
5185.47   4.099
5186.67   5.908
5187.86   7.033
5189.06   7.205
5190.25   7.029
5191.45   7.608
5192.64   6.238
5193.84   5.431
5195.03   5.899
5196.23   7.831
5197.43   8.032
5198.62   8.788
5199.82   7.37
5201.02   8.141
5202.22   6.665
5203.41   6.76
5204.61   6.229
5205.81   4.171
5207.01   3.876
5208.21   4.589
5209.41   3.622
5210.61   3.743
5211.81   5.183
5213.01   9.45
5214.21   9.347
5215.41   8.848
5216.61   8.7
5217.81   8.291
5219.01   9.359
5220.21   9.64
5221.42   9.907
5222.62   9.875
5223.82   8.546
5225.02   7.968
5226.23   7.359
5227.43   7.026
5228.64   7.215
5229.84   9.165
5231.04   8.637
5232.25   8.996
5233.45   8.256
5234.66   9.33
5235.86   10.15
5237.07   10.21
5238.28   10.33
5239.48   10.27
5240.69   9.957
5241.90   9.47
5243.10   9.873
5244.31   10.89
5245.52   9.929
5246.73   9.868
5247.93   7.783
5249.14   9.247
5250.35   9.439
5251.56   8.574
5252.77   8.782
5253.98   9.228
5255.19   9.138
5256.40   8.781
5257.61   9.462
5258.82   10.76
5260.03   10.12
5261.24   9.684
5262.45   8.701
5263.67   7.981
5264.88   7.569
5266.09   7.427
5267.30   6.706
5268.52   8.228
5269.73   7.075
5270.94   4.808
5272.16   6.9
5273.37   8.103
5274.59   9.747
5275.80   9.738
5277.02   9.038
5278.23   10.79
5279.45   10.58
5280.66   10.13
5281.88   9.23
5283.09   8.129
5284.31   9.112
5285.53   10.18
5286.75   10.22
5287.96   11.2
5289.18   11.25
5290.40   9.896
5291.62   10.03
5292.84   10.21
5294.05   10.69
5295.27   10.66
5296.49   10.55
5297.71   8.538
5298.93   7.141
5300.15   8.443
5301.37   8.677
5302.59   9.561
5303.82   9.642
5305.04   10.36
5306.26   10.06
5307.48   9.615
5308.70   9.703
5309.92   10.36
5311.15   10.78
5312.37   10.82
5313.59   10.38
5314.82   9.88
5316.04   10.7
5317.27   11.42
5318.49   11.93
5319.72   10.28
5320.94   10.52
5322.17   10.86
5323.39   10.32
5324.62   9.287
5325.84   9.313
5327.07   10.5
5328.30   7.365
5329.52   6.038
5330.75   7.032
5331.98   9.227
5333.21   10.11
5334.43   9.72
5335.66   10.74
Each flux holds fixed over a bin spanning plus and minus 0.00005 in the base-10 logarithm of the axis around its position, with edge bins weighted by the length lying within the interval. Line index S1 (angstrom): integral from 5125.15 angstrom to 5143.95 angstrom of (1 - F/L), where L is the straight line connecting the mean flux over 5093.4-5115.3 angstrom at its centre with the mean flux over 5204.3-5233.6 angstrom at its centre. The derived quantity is 0.71 angstrom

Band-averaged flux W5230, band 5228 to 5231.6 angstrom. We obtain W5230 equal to 8.33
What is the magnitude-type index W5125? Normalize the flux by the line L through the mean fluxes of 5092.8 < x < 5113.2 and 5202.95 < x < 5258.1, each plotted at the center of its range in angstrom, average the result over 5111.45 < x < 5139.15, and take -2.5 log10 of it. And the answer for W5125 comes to 0.05 mag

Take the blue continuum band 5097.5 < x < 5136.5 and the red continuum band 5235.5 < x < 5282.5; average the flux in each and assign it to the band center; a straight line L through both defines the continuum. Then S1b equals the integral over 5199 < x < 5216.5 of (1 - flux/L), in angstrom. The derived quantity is 3.6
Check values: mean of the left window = 6.24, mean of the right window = 9.09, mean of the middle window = 6.38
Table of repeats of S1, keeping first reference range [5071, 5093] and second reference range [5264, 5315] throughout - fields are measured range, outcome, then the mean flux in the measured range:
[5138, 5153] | 1.51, 6.52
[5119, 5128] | 0.88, 6.26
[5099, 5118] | 1.60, 6.16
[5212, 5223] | -1.07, 9.11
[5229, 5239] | -0.95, 9.35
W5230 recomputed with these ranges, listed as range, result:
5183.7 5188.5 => 5.12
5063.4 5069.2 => 6.37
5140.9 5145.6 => 6.76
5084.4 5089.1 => 6.64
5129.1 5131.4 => 5.33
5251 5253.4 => 8.68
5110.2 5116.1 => 6.48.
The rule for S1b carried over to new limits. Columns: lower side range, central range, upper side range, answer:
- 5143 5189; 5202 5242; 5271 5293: -2.1 angstrom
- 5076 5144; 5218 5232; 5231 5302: -0.2 angstrom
